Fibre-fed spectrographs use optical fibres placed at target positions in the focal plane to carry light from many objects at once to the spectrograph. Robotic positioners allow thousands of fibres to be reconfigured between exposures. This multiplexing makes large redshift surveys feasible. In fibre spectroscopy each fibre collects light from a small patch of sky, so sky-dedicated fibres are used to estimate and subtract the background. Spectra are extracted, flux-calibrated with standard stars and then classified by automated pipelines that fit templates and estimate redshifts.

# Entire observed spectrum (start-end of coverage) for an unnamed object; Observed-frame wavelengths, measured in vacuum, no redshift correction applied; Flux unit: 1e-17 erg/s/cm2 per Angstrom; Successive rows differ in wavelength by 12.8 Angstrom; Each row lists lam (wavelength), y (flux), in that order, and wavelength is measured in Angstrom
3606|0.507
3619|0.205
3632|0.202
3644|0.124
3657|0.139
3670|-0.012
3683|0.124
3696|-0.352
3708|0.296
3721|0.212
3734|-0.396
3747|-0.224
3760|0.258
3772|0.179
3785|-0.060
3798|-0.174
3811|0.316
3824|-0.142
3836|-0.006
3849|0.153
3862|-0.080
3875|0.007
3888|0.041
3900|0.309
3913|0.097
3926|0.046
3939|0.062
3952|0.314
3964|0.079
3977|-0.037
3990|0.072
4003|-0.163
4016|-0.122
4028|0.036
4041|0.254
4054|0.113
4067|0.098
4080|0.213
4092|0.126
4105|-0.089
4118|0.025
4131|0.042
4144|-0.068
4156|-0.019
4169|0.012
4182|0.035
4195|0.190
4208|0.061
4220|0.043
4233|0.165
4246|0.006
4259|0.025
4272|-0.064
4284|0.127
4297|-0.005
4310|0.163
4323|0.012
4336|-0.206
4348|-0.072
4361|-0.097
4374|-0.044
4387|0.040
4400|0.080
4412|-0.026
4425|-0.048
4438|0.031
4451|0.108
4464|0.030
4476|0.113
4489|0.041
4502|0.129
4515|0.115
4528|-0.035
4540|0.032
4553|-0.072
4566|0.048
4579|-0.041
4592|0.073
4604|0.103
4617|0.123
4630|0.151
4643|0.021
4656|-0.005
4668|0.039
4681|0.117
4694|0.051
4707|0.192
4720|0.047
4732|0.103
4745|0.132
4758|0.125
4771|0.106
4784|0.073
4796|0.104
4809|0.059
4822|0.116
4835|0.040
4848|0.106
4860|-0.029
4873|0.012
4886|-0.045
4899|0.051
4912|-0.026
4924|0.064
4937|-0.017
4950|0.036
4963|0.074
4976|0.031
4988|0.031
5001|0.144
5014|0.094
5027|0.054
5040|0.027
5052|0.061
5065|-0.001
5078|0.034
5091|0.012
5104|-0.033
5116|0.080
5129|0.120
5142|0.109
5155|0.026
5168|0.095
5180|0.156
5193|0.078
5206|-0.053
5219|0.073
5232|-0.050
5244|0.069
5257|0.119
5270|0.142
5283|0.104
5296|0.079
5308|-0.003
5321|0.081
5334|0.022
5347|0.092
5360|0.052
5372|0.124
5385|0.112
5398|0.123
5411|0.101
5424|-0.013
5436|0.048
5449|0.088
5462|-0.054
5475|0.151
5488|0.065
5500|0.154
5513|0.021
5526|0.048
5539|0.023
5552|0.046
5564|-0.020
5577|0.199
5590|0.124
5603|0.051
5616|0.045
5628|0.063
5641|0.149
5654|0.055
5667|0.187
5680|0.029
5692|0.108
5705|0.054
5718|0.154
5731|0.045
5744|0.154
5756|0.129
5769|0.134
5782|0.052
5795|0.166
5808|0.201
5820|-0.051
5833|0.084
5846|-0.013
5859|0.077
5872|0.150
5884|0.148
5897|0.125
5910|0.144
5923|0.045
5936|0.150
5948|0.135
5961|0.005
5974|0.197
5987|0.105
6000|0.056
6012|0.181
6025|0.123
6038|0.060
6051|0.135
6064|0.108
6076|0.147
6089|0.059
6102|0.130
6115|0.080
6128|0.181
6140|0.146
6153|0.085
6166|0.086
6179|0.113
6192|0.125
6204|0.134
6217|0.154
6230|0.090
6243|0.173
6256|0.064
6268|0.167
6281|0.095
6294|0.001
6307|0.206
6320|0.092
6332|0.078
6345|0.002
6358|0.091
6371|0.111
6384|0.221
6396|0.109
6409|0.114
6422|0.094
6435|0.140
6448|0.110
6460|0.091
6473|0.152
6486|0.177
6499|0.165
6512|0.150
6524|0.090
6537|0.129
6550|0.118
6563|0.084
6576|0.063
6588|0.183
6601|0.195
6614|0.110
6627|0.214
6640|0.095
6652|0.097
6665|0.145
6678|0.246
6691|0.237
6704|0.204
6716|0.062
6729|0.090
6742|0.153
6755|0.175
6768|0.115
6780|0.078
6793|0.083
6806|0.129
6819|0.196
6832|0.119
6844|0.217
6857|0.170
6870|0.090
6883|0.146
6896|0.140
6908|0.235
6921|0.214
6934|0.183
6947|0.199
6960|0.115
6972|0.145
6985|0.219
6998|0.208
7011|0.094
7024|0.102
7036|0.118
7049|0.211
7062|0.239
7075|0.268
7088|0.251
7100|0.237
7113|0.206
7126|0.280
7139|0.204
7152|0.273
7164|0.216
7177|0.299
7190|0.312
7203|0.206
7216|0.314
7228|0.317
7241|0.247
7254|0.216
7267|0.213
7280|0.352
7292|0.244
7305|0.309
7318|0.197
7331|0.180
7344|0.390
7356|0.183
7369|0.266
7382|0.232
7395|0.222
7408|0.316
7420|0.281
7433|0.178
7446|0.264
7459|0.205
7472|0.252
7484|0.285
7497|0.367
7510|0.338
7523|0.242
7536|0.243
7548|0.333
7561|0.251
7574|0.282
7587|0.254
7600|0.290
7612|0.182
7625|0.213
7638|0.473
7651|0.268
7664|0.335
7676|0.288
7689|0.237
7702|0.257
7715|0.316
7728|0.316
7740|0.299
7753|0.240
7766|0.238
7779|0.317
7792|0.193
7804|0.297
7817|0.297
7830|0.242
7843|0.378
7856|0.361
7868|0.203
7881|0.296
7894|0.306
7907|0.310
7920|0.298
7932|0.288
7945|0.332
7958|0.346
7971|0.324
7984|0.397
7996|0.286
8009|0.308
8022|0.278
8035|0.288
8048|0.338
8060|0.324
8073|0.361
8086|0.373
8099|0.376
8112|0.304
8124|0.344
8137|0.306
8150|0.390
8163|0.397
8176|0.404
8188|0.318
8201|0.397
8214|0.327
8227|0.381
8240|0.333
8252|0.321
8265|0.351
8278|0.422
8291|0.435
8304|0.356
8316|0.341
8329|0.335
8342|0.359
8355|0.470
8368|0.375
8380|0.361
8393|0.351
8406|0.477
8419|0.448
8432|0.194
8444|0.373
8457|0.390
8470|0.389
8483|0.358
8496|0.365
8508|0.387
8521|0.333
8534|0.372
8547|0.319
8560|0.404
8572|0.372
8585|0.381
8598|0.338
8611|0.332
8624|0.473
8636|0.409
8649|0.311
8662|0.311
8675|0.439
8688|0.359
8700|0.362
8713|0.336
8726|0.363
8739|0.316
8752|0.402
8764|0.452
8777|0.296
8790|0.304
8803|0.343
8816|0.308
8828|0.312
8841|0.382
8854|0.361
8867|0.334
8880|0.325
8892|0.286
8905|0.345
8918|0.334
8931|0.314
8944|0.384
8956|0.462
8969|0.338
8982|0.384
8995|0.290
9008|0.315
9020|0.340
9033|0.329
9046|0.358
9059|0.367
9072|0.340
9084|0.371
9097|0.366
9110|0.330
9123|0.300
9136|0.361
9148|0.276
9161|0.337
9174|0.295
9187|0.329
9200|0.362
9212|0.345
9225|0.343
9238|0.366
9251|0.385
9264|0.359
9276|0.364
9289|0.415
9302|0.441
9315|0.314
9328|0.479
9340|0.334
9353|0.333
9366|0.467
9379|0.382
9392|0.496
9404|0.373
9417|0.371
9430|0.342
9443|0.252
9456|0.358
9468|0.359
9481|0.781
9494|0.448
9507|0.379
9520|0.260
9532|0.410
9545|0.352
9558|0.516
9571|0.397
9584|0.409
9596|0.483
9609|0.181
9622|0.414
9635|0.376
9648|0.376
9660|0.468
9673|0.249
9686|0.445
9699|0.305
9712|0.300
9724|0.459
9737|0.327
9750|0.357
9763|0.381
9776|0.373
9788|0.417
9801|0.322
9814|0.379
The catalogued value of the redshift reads 0.770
